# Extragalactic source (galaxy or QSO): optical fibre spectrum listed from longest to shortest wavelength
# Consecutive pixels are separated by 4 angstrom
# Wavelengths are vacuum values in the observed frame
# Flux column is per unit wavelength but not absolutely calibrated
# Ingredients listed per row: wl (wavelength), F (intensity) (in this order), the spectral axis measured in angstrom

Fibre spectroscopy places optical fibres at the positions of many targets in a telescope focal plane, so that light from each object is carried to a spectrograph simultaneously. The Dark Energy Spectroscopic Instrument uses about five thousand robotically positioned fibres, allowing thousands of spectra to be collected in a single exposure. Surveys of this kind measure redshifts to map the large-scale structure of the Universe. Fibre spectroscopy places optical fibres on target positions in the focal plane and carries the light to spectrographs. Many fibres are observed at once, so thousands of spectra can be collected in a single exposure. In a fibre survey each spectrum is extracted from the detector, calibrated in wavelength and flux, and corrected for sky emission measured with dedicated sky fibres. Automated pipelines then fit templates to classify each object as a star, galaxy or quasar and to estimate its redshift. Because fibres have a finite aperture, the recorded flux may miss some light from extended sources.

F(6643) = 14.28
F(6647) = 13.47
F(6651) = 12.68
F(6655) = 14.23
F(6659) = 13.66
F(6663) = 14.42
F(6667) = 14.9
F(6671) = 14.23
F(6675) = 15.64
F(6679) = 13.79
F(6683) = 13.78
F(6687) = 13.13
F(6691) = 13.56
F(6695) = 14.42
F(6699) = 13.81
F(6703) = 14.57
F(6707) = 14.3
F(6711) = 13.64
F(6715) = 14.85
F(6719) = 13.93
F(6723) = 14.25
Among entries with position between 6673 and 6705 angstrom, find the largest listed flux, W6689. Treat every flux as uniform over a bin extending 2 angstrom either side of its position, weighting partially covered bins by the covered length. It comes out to 15.64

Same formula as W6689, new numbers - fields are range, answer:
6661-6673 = 14.9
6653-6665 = 14.42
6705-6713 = 14.3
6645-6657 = 14.23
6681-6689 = 13.78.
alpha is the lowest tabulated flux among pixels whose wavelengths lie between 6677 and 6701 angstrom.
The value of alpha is 13.13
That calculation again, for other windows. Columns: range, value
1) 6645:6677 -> 12.68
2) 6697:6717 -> 13.64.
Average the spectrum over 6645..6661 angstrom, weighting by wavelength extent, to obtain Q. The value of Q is 13.5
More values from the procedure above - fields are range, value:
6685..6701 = 13.7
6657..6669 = 14.3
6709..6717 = 14.2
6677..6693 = 13.6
